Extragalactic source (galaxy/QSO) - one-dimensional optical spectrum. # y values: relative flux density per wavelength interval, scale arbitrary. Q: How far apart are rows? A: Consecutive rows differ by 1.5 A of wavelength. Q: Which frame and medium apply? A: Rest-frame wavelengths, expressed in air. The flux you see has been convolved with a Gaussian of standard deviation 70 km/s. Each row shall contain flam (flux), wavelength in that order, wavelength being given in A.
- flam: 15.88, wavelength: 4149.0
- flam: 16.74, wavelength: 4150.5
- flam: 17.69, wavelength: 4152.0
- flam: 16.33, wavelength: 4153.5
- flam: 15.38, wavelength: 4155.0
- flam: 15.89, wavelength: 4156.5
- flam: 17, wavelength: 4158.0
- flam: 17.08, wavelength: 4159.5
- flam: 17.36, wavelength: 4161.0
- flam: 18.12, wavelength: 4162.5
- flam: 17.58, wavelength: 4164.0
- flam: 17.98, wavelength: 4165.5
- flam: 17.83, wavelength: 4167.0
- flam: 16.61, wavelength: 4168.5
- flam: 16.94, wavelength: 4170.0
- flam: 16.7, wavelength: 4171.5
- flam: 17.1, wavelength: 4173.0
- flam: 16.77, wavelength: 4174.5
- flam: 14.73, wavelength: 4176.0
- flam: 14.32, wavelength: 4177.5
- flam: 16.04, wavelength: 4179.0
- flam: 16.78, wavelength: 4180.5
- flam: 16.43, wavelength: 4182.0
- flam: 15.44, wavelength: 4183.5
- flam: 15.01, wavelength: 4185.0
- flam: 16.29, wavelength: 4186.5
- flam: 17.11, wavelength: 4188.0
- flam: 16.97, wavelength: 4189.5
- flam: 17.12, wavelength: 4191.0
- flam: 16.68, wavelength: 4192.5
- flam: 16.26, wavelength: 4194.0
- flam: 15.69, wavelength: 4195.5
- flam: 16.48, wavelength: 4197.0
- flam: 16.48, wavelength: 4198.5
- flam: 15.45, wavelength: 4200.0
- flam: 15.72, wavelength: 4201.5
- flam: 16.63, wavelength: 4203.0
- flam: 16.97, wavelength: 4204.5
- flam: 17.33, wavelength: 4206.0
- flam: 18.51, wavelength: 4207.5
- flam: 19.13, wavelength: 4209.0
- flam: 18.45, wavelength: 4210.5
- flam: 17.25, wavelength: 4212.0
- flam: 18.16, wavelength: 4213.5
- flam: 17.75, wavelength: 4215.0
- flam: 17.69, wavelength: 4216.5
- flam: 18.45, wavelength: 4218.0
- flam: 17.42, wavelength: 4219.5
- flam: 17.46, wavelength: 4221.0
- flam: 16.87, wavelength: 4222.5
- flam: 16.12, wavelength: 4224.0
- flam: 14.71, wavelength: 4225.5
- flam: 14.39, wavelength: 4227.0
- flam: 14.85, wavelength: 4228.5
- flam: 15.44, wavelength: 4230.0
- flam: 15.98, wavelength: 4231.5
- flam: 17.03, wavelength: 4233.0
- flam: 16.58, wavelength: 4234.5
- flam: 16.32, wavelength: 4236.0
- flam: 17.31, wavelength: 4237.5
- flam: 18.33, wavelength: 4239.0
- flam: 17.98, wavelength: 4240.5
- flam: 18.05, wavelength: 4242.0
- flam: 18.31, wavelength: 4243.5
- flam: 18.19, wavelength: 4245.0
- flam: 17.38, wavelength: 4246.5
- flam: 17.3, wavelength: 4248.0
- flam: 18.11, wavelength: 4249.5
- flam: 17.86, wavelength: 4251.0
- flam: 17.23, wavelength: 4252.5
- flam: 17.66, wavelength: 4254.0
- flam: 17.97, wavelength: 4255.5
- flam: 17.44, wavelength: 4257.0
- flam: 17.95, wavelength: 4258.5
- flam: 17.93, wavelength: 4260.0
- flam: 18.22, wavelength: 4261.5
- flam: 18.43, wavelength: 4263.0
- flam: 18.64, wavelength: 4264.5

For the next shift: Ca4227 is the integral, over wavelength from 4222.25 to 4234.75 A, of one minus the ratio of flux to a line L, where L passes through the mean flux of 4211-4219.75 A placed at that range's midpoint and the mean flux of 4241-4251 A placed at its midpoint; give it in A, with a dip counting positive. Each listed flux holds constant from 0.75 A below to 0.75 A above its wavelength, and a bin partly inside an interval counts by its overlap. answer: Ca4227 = 1.5 A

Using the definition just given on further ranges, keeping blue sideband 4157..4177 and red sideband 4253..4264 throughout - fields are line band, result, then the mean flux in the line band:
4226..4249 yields 1.1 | 16.9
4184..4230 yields 1.8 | 16.8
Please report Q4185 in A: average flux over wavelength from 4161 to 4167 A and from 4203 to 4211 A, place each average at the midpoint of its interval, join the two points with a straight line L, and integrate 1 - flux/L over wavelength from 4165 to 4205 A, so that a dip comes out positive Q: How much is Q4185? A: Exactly 3.3 A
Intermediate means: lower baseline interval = 17.8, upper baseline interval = 17.9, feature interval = 16.4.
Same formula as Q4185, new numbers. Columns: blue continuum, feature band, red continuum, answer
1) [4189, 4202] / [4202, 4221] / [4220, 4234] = -2.0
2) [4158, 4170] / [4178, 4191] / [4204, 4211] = 1.1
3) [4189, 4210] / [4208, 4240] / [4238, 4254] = 0.7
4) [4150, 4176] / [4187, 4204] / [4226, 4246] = 0.5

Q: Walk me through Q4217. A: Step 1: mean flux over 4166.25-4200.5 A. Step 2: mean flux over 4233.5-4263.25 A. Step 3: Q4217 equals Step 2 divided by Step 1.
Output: 1.09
